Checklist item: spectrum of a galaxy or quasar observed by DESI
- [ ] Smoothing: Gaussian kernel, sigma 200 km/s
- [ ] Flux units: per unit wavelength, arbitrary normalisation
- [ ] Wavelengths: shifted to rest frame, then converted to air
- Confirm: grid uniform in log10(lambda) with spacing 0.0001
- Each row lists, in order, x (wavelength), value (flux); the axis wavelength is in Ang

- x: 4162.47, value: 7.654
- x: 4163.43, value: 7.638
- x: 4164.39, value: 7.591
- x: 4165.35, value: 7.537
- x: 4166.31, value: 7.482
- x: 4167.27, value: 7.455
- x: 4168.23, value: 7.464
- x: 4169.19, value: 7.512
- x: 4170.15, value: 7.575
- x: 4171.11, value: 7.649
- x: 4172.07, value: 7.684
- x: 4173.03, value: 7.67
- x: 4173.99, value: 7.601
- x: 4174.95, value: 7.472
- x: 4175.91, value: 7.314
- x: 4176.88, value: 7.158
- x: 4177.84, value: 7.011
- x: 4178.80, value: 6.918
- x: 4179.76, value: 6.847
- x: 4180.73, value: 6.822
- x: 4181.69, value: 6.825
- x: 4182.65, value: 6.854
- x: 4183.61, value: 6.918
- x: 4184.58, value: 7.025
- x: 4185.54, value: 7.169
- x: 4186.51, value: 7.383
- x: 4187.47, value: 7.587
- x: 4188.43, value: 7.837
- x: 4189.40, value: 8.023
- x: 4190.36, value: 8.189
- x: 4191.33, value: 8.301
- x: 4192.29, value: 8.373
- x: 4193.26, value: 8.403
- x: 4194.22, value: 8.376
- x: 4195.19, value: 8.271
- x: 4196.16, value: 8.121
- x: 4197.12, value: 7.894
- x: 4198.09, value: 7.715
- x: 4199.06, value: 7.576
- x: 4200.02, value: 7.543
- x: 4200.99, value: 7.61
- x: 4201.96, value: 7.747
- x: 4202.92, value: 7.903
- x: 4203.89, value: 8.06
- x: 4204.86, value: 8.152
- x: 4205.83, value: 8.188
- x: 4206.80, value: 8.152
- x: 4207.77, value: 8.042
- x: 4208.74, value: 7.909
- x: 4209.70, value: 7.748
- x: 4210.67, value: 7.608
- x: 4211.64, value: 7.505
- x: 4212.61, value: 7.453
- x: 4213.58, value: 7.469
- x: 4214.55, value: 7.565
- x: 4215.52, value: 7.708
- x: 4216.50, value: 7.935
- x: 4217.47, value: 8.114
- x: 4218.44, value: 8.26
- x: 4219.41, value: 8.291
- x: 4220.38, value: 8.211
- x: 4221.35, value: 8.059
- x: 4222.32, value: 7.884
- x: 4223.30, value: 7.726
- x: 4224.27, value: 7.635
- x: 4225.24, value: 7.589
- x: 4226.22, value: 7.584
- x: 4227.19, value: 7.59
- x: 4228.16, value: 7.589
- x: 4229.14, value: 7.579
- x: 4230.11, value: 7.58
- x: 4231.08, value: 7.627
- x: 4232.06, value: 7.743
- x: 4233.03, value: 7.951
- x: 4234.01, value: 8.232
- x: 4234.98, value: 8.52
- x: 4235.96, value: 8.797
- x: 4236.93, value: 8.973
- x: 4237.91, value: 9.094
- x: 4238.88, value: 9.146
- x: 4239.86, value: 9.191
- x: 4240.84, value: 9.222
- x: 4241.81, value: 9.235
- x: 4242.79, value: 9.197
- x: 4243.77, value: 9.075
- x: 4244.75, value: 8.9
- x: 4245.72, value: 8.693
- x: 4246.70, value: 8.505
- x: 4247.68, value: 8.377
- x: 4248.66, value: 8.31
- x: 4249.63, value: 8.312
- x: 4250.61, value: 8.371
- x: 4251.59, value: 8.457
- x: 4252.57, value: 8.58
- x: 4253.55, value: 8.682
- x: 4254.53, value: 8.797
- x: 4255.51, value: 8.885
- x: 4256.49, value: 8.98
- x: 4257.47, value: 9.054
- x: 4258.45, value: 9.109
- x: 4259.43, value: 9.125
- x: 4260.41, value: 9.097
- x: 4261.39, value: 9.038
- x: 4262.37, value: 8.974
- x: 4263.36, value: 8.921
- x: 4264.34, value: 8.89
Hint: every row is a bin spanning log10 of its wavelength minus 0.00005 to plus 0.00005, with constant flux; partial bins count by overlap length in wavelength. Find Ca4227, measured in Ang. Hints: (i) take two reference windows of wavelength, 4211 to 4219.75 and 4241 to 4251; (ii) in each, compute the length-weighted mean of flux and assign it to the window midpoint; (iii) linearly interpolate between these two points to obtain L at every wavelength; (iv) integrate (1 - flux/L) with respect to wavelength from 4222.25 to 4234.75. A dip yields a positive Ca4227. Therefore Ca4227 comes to 0.7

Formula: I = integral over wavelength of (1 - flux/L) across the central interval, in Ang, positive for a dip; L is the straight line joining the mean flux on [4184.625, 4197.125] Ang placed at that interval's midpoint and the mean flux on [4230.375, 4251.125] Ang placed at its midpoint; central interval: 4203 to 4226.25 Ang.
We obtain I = 1.14 Ang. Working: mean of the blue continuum 7.97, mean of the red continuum 8.63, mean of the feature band 7.87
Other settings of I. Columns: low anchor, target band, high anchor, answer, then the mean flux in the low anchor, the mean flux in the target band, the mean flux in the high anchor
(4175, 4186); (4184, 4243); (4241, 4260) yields -1.4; 7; 8.01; 8.78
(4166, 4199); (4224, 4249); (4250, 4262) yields 0.3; 7.56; 8.39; 8.84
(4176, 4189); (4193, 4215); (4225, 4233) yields -1.5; 7.11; 7.87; 7.63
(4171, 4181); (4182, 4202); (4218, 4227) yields -0.7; 7.28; 7.75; 7.9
